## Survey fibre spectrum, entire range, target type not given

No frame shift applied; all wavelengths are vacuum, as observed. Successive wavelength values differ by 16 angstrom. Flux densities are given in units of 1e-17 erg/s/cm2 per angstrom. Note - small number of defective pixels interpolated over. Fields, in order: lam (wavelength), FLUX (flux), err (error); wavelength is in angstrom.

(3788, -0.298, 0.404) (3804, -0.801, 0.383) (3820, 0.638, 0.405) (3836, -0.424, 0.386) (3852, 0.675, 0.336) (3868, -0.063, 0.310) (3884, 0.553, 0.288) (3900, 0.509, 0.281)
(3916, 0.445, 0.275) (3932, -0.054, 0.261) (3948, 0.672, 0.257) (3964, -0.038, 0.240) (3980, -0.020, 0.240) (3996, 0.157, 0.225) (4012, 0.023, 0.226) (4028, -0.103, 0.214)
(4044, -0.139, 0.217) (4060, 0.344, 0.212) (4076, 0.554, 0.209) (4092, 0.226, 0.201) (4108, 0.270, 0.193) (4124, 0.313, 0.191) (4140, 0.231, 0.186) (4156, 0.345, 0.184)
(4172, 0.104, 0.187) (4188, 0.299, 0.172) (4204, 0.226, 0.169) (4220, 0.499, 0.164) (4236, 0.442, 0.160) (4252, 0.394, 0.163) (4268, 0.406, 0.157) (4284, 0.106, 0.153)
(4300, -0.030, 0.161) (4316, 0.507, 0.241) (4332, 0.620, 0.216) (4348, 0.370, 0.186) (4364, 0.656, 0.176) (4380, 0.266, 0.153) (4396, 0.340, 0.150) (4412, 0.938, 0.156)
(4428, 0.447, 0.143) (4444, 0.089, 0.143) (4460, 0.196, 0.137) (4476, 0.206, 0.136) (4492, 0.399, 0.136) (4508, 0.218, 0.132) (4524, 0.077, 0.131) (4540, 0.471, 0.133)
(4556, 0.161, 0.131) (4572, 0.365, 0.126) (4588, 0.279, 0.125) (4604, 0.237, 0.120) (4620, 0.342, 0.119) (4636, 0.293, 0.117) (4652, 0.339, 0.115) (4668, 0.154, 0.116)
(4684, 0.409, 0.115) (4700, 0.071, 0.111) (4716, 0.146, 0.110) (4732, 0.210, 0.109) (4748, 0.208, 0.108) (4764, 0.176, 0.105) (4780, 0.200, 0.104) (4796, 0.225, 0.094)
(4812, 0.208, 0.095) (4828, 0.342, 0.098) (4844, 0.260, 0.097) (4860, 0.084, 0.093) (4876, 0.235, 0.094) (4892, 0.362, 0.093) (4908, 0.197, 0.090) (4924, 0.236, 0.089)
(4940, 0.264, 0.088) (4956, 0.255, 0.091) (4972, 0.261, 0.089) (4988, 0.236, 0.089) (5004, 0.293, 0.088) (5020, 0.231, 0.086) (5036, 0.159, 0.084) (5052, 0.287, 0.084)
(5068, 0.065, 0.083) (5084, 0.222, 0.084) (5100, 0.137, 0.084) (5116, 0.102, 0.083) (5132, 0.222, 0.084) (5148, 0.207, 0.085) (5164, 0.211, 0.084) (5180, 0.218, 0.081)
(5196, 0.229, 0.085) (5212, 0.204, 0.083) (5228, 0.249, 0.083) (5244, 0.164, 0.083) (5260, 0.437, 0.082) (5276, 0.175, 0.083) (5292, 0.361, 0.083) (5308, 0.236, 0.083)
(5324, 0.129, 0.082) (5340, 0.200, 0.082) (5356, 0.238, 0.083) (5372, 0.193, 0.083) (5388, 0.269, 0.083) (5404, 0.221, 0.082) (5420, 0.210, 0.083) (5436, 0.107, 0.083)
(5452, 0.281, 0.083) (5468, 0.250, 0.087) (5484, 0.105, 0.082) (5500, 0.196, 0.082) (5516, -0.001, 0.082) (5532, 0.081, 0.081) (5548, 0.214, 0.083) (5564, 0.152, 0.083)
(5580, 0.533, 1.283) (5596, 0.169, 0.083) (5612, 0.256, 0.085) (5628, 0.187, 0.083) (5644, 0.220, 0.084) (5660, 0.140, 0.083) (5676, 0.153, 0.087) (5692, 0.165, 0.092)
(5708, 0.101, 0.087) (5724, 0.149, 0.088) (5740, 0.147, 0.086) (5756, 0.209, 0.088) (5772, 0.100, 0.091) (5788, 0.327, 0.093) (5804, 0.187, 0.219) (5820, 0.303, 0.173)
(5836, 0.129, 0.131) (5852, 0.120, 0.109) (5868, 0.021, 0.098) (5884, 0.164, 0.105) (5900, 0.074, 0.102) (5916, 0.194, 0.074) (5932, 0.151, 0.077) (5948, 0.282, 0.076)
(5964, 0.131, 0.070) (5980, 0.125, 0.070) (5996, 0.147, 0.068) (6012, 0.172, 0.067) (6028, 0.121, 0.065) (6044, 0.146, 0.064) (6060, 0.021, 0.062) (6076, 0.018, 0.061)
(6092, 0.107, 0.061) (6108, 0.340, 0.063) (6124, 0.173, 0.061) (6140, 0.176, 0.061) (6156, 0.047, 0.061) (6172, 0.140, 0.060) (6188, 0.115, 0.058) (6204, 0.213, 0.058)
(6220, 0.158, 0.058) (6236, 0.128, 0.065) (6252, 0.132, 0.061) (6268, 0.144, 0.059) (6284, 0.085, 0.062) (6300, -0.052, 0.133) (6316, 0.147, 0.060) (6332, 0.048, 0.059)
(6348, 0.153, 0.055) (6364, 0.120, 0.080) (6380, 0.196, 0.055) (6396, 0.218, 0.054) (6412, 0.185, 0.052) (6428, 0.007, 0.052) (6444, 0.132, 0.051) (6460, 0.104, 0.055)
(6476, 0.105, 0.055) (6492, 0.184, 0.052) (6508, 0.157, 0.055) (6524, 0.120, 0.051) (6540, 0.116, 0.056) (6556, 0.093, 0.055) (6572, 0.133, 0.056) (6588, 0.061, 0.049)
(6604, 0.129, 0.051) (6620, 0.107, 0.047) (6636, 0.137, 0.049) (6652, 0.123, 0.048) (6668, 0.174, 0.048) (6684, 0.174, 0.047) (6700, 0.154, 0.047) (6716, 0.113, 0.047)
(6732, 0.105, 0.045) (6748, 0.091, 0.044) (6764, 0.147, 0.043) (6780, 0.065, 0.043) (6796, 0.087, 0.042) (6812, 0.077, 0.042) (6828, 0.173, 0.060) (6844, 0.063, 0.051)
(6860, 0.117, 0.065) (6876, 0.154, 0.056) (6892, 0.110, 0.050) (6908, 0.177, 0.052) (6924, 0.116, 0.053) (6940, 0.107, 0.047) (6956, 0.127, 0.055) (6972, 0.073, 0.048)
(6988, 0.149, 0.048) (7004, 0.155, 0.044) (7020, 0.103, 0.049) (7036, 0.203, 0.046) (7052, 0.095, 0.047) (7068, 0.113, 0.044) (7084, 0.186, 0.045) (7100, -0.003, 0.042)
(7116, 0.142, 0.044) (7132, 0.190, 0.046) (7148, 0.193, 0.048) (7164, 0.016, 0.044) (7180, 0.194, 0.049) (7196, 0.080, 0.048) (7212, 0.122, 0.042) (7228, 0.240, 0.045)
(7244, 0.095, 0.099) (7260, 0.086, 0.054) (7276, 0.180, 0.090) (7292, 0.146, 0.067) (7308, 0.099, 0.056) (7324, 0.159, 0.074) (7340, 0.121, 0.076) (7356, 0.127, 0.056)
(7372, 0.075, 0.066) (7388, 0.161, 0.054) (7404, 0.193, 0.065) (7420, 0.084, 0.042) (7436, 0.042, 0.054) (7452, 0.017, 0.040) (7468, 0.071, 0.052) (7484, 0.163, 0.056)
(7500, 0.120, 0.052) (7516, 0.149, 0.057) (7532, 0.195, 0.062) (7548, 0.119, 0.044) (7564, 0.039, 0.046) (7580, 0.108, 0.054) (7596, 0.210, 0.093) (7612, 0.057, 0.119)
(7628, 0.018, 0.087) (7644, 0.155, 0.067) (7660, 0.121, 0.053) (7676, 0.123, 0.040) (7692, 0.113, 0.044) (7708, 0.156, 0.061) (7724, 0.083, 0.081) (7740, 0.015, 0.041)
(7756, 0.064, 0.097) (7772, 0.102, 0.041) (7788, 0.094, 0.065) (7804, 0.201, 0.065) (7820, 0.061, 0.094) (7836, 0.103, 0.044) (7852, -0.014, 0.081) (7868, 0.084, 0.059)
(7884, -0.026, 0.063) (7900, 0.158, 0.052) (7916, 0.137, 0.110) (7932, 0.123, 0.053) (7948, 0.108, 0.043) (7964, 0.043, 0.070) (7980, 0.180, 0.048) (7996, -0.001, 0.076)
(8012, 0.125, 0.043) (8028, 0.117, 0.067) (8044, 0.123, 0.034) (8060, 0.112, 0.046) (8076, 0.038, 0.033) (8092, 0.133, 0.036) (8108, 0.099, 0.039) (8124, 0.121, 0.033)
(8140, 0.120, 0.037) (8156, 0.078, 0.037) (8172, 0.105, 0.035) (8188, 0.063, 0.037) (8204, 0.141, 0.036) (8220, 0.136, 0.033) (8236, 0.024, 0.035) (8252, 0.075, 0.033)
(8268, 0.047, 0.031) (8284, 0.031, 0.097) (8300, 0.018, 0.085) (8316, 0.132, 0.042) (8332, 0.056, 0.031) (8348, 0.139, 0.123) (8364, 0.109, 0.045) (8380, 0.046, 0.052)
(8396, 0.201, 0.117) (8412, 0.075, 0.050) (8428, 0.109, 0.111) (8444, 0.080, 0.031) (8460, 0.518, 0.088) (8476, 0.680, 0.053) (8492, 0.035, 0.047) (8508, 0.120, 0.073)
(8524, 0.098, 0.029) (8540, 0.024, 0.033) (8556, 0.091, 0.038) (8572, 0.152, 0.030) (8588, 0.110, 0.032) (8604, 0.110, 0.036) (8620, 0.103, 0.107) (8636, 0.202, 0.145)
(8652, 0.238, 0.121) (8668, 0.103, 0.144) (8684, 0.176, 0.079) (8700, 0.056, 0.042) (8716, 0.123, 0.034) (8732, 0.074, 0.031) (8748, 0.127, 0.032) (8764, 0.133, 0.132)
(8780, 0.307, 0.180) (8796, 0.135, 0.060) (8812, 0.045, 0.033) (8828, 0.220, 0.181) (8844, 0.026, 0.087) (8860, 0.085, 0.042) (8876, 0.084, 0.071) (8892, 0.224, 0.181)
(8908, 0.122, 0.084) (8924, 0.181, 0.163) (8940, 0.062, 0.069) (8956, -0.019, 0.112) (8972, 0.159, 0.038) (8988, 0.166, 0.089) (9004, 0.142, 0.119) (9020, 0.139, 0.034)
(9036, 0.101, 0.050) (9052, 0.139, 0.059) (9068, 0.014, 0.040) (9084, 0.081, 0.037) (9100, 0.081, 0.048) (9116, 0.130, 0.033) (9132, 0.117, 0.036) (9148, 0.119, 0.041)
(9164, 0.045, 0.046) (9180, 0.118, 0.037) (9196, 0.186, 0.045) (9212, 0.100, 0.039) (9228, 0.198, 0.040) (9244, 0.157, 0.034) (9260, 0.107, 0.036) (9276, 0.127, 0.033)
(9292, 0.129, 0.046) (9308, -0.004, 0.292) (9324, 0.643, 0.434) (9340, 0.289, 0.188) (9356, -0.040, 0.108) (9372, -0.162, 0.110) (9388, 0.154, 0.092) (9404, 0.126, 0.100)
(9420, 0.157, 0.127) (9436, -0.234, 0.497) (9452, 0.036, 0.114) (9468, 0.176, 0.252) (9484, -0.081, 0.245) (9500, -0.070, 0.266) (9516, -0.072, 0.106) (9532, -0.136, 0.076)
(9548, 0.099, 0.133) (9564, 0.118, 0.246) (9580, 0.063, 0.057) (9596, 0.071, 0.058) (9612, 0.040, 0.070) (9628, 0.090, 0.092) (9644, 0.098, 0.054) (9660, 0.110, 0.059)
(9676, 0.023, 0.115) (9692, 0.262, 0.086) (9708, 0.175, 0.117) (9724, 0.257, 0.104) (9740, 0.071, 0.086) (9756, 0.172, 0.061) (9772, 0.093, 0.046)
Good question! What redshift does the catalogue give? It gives 1.271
